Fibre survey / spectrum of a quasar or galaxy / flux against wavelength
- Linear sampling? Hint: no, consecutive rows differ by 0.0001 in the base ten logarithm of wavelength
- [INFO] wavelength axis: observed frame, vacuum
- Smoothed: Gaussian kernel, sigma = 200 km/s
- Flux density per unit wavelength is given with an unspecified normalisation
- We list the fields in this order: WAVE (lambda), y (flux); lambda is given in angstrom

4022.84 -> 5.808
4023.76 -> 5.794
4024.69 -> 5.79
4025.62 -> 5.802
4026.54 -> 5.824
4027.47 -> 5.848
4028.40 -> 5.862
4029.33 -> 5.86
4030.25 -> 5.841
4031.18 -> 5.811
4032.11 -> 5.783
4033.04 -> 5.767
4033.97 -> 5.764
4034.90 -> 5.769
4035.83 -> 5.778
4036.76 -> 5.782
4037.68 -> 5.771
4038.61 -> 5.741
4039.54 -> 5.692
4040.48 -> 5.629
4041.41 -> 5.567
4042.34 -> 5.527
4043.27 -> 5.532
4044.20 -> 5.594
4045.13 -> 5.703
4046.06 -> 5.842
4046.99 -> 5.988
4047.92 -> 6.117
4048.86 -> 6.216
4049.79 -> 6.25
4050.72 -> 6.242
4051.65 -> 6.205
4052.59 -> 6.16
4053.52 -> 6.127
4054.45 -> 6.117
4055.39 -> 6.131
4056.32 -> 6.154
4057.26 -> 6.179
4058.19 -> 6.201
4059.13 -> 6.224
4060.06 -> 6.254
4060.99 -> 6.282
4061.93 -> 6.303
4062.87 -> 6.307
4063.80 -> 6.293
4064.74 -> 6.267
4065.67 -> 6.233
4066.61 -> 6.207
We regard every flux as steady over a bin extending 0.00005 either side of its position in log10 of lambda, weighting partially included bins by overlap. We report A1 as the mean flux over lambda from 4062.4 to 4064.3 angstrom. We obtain 6.3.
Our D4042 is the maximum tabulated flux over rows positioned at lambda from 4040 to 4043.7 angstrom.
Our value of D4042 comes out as 5.629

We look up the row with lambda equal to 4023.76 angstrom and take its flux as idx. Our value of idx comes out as 5.794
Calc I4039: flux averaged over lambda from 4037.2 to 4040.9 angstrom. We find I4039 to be 5.71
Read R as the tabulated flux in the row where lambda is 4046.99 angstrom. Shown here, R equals 5.988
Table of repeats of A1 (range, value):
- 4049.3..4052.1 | 6.25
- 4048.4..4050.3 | 6.25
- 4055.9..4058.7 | 6.16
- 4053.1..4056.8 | 6.12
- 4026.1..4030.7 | 5.85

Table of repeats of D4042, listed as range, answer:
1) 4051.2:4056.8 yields 6.205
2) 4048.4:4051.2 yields 6.25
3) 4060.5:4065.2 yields 6.307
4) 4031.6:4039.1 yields 5.783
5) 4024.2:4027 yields 5.824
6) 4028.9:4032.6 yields 5.86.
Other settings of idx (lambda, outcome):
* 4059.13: 6.224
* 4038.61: 5.741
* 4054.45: 6.117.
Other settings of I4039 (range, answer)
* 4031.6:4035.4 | 5.76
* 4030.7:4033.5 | 5.78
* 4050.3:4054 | 6.19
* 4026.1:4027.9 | 5.83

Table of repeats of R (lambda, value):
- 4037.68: 5.771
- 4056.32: 6.154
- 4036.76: 5.782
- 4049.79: 6.25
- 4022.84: 5.808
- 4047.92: 6.117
